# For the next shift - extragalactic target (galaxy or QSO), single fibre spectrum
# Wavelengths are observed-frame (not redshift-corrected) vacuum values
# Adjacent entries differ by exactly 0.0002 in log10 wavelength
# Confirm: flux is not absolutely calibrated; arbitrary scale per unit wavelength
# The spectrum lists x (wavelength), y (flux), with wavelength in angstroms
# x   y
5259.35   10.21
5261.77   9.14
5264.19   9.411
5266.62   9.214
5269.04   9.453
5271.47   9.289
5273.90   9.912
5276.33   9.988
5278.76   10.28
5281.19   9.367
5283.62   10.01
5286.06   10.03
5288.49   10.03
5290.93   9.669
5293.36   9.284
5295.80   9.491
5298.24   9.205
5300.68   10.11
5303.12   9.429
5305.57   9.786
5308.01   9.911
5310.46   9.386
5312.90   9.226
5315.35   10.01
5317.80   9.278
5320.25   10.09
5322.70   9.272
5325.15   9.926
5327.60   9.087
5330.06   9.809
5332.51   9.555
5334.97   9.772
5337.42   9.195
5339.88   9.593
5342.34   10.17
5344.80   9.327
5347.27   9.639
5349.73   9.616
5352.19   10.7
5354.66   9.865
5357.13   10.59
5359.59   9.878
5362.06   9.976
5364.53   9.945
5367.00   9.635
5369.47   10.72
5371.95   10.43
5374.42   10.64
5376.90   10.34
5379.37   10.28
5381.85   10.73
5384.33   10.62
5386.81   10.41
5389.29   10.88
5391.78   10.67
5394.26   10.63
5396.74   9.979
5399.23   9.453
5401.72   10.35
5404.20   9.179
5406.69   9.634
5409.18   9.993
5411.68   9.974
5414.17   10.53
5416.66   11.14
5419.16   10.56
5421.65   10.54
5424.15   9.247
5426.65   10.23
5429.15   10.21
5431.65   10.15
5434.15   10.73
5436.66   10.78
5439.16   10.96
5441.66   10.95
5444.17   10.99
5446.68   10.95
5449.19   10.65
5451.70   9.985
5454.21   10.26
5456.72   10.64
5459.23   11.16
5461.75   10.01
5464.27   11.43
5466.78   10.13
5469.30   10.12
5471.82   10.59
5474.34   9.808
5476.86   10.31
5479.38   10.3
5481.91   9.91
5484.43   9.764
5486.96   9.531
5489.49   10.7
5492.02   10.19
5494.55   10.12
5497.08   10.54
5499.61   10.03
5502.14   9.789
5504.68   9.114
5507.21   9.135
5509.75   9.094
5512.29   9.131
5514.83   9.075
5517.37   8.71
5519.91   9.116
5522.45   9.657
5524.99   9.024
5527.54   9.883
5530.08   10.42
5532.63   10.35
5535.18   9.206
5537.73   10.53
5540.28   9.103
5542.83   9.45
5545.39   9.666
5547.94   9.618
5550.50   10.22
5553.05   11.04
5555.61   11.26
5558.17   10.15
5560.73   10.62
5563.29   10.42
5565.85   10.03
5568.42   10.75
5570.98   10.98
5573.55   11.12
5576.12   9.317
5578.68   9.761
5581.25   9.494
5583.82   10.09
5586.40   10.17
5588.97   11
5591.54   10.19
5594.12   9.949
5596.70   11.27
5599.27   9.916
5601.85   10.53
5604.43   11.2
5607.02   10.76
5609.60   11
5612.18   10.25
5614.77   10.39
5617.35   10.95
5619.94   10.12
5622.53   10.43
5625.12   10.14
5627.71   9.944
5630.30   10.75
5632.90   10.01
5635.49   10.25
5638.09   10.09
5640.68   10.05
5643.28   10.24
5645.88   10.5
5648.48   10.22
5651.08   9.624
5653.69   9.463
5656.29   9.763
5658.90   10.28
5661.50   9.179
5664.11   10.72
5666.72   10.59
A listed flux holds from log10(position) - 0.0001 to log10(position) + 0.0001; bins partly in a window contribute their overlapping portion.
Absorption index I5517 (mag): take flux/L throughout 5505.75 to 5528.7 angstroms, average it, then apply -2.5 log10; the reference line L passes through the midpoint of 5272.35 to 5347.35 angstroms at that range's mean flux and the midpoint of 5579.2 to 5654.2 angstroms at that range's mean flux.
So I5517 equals 0.10 mag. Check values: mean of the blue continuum 9.67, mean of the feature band 9.2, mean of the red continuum 10.3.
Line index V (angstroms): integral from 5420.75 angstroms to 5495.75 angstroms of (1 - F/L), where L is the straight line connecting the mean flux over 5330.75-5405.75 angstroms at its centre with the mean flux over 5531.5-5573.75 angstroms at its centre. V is -1.6 angstroms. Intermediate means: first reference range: 10.1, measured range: 10.4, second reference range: 10.2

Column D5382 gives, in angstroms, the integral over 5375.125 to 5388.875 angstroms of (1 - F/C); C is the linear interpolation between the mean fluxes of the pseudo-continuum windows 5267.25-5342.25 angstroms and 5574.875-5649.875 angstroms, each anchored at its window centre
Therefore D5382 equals -1.0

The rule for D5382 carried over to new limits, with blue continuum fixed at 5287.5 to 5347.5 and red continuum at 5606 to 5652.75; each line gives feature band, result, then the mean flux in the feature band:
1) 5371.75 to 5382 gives -0.8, 10.5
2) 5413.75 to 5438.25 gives -1.4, 10.4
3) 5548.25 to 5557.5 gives -0.5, 10.7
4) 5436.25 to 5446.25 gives -1.1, 10.9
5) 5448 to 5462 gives -0.8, 10.5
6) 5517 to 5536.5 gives 1.0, 9.59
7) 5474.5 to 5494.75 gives -0.2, 10.1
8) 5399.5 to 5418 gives -0.5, 10.1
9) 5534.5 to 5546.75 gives 0.6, 9.61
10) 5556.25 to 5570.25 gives -0.4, 10.5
